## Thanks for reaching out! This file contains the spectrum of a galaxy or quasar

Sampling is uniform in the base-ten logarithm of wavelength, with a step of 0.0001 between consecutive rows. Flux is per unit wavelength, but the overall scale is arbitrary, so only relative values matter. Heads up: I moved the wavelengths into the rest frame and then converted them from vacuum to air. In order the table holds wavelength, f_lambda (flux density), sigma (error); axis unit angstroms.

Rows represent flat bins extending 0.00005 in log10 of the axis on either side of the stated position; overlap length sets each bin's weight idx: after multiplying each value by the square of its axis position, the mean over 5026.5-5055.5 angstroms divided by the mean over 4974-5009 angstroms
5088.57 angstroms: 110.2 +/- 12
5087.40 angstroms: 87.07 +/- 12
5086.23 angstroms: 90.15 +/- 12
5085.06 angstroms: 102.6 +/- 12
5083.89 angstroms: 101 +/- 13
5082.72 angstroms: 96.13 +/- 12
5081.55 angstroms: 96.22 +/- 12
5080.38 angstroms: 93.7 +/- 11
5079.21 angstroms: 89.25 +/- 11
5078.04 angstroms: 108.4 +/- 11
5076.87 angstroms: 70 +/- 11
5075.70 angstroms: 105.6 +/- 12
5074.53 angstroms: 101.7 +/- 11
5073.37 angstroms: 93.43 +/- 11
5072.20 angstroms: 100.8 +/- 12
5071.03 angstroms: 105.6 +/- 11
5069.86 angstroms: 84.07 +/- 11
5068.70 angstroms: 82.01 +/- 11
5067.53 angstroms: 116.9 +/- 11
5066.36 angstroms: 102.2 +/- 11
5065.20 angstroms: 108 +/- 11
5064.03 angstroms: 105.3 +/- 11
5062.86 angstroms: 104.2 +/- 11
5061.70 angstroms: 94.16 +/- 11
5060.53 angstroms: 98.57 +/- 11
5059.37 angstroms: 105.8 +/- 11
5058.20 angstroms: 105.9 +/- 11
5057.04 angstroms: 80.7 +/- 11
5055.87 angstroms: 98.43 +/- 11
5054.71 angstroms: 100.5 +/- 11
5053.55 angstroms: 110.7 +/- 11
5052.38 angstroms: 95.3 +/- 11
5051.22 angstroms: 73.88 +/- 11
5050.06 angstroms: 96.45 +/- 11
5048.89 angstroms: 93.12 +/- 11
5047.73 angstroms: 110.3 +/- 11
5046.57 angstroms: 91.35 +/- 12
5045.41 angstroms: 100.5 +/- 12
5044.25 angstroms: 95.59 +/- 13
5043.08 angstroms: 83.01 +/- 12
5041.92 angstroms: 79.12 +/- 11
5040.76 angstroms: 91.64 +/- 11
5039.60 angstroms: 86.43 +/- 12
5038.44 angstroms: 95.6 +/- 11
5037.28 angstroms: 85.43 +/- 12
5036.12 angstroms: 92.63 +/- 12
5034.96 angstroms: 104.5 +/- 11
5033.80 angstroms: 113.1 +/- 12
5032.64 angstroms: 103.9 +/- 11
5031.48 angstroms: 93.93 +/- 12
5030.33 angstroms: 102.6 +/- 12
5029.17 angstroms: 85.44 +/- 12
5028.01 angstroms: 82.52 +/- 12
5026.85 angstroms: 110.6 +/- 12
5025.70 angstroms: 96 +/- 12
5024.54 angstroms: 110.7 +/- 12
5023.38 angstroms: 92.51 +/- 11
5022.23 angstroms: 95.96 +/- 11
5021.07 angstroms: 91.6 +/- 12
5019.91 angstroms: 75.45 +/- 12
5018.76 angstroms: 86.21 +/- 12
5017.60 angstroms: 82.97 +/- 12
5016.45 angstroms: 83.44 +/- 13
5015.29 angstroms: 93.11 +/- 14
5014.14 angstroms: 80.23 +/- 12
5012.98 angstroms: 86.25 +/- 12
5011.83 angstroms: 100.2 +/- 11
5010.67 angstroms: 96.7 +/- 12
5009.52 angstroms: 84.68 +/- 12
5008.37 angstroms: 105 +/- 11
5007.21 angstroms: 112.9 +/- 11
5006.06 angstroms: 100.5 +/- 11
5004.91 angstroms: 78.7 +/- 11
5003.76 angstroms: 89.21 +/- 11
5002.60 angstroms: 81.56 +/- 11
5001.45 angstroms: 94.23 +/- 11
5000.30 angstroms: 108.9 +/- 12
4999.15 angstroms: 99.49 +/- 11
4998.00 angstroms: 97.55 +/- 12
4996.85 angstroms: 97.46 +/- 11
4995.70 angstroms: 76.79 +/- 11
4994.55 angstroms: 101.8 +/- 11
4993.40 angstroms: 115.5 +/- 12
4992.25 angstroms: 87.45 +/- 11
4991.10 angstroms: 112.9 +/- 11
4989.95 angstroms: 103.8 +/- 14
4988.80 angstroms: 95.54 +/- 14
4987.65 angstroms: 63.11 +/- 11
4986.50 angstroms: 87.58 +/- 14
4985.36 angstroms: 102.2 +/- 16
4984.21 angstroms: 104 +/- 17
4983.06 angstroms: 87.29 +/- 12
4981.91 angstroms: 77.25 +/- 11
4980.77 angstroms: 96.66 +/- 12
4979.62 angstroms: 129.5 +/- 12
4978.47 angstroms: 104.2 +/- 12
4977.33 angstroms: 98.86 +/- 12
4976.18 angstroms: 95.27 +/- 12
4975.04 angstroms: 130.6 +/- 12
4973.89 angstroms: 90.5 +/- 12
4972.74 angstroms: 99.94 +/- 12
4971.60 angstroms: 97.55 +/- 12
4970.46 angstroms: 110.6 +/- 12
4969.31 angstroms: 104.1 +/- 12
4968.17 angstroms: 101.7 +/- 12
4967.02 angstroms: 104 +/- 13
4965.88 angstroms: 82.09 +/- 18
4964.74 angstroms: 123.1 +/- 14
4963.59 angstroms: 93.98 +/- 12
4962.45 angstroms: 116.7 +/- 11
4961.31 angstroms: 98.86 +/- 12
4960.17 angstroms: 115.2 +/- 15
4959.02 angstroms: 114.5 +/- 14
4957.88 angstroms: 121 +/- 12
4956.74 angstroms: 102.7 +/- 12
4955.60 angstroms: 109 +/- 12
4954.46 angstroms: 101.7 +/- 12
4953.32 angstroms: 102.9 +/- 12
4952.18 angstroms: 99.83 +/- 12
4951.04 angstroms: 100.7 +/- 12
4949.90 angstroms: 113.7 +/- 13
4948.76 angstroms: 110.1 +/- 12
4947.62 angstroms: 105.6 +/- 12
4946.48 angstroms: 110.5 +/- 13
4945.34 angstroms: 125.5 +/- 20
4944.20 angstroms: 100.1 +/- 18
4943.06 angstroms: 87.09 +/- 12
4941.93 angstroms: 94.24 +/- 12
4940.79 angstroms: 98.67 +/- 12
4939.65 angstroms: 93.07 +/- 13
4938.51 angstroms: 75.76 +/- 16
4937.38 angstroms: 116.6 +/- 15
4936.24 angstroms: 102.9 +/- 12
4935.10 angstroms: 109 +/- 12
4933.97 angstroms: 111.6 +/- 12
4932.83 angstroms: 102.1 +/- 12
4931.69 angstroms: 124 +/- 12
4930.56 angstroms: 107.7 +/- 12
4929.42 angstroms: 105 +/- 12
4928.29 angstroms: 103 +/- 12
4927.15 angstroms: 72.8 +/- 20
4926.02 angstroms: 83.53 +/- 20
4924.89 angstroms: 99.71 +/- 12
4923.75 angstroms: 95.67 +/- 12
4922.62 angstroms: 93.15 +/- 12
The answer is 1.0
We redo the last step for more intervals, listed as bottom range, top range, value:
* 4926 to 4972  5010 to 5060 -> 0.94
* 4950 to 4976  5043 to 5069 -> 0.97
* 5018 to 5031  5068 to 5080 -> 1.03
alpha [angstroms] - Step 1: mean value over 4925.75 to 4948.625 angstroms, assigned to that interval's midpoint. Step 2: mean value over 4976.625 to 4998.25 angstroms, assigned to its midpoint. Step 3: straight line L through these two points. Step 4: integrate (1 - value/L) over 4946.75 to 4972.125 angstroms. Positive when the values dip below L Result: -1.6 angstroms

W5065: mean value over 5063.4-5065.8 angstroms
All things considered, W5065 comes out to 106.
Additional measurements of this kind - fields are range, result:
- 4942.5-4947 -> 106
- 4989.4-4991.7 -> 108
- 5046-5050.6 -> 97.8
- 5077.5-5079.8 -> 98.6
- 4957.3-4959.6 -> 117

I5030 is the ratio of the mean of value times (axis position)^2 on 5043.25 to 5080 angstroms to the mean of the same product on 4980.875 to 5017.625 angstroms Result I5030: 1.07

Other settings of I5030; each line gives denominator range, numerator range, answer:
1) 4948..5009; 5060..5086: 1.01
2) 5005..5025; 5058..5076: 1.11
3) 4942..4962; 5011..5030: 0.88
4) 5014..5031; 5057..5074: 1.11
